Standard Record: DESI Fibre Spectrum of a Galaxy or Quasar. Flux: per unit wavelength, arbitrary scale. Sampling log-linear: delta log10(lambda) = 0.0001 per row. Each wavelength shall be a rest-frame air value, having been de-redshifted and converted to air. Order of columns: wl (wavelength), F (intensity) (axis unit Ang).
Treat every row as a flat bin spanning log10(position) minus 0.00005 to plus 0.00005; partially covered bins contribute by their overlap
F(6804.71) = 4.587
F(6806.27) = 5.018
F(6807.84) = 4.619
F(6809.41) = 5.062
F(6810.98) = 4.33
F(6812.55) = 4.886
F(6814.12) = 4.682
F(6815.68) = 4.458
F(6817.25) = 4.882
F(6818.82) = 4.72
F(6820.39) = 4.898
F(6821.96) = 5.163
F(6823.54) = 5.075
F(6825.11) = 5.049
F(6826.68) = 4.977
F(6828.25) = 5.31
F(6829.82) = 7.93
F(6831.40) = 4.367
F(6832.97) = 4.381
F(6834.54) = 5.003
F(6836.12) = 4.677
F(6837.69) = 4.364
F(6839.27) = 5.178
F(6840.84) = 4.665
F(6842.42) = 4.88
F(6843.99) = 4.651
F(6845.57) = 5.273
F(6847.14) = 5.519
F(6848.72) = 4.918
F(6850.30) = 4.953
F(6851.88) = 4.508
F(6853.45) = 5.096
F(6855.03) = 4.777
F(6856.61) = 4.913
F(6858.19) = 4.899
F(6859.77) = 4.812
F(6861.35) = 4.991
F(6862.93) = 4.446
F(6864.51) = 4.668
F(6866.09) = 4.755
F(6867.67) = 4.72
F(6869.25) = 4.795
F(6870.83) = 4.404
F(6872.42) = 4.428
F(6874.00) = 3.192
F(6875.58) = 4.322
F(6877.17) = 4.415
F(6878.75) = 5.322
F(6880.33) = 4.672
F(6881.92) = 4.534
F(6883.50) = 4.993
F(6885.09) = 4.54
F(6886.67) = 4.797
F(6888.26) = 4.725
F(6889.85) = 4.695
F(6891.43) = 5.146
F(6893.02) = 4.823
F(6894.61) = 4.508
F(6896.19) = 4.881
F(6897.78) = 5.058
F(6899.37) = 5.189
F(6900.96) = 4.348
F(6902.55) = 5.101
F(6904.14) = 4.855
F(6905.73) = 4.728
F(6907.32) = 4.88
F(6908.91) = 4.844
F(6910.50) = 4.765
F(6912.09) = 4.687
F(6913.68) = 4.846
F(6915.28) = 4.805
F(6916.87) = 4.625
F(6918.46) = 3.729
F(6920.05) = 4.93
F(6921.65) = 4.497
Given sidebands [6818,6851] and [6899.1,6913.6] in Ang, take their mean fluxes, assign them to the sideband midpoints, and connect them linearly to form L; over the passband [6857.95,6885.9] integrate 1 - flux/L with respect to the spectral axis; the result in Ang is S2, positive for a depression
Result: 1.83 Ang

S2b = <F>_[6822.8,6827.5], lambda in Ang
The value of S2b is 5.04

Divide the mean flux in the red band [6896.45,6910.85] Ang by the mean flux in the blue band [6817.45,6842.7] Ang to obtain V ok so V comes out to 1.0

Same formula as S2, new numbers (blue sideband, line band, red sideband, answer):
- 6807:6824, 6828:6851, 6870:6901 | -1.55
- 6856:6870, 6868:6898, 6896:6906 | 1.22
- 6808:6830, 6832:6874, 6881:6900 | 1.34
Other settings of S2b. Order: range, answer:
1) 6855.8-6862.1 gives 4.9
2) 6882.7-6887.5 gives 4.78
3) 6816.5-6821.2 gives 4.84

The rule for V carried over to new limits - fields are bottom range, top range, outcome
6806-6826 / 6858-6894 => 0.96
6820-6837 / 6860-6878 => 0.87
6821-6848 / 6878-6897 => 0.94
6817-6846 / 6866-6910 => 0.94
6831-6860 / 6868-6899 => 0.96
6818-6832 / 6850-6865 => 0.91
